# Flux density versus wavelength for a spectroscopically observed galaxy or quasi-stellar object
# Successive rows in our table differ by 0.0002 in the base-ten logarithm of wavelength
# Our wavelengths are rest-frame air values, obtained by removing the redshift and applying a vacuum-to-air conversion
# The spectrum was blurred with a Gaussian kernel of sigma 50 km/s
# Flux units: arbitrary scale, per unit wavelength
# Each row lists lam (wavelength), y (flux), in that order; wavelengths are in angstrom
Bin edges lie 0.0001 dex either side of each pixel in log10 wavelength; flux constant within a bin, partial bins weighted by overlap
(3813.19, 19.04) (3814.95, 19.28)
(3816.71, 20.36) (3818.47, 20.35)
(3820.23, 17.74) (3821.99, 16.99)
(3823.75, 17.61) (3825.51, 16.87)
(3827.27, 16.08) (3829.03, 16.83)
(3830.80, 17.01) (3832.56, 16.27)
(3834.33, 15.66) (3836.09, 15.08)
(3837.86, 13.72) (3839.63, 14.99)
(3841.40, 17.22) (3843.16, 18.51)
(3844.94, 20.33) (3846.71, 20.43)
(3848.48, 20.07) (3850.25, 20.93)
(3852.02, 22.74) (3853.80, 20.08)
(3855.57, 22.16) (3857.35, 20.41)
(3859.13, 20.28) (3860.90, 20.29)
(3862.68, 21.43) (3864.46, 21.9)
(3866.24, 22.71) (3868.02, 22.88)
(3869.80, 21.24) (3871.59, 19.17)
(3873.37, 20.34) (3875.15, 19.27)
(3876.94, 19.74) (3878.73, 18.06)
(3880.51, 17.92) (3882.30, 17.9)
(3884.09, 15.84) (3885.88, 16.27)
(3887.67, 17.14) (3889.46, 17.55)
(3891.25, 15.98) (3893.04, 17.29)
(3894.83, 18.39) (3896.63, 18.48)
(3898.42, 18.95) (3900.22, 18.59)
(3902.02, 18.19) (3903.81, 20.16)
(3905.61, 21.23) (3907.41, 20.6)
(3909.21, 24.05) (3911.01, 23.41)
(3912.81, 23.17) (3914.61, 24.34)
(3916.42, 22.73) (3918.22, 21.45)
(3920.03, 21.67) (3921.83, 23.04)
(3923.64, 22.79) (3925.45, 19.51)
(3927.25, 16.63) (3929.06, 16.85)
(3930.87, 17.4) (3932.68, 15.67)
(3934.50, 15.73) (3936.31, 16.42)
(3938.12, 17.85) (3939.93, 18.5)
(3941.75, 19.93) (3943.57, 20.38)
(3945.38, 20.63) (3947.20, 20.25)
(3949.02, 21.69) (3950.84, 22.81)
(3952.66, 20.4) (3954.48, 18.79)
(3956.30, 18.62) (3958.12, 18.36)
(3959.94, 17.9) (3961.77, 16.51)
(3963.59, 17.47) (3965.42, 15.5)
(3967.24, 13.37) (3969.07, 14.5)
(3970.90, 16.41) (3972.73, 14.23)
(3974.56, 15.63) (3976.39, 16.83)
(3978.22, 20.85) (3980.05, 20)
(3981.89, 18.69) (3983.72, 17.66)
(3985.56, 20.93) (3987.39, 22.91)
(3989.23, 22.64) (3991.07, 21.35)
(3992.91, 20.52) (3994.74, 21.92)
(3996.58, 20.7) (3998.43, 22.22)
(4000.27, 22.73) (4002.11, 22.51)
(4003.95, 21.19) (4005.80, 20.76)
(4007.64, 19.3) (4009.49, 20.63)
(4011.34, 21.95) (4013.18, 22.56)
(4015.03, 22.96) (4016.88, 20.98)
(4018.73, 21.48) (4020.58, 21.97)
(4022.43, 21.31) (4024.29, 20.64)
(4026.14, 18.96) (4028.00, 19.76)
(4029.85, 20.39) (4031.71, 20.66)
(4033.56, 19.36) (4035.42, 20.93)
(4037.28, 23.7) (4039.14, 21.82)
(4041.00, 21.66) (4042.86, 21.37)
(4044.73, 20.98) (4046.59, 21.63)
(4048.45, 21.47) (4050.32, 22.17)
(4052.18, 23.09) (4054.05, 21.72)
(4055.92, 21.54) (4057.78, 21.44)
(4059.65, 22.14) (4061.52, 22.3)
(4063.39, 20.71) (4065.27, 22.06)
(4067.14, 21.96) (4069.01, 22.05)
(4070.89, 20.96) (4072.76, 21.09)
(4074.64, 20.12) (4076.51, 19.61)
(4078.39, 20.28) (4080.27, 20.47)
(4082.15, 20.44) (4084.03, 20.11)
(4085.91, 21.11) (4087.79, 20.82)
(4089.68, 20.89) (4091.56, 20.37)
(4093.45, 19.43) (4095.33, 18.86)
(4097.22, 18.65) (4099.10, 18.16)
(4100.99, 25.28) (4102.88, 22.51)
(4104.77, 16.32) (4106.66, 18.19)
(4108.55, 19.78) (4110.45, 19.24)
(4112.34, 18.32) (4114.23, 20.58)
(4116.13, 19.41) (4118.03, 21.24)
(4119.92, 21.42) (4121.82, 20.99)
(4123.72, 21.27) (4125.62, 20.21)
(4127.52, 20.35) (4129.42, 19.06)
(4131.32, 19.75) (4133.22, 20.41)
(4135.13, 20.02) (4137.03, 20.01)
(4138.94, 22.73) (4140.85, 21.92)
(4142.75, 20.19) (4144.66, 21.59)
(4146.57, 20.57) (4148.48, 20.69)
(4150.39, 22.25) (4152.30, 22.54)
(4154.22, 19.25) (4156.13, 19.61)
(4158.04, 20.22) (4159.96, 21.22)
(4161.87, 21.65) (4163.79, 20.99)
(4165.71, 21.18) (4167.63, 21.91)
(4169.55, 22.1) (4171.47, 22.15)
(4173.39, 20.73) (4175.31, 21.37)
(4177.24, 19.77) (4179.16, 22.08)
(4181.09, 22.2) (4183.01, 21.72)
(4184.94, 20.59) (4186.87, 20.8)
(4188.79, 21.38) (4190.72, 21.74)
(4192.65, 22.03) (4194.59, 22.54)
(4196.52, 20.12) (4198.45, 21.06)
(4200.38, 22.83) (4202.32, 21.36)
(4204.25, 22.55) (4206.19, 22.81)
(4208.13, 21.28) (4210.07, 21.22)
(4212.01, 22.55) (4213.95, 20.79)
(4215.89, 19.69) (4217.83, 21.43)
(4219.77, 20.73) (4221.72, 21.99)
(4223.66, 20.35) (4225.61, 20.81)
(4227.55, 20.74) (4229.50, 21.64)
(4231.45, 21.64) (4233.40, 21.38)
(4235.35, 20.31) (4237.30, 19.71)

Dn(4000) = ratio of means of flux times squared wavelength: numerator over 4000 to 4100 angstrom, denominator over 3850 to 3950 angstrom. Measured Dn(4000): 1.15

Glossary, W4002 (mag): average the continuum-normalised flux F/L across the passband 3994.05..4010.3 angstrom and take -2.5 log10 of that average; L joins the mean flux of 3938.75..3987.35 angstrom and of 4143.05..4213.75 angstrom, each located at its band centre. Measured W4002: -0.13 mag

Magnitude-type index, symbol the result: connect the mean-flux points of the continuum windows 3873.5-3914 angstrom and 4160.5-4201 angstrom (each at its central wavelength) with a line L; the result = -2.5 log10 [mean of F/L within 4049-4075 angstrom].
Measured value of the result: -0.06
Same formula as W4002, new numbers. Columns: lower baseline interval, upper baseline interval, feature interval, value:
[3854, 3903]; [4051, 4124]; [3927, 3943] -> 0.14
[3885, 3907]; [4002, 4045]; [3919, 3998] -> 0.04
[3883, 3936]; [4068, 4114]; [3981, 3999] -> -0.06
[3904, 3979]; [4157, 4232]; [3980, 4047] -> -0.07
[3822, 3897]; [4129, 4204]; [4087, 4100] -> 0.05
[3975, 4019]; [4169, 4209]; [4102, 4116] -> 0.11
